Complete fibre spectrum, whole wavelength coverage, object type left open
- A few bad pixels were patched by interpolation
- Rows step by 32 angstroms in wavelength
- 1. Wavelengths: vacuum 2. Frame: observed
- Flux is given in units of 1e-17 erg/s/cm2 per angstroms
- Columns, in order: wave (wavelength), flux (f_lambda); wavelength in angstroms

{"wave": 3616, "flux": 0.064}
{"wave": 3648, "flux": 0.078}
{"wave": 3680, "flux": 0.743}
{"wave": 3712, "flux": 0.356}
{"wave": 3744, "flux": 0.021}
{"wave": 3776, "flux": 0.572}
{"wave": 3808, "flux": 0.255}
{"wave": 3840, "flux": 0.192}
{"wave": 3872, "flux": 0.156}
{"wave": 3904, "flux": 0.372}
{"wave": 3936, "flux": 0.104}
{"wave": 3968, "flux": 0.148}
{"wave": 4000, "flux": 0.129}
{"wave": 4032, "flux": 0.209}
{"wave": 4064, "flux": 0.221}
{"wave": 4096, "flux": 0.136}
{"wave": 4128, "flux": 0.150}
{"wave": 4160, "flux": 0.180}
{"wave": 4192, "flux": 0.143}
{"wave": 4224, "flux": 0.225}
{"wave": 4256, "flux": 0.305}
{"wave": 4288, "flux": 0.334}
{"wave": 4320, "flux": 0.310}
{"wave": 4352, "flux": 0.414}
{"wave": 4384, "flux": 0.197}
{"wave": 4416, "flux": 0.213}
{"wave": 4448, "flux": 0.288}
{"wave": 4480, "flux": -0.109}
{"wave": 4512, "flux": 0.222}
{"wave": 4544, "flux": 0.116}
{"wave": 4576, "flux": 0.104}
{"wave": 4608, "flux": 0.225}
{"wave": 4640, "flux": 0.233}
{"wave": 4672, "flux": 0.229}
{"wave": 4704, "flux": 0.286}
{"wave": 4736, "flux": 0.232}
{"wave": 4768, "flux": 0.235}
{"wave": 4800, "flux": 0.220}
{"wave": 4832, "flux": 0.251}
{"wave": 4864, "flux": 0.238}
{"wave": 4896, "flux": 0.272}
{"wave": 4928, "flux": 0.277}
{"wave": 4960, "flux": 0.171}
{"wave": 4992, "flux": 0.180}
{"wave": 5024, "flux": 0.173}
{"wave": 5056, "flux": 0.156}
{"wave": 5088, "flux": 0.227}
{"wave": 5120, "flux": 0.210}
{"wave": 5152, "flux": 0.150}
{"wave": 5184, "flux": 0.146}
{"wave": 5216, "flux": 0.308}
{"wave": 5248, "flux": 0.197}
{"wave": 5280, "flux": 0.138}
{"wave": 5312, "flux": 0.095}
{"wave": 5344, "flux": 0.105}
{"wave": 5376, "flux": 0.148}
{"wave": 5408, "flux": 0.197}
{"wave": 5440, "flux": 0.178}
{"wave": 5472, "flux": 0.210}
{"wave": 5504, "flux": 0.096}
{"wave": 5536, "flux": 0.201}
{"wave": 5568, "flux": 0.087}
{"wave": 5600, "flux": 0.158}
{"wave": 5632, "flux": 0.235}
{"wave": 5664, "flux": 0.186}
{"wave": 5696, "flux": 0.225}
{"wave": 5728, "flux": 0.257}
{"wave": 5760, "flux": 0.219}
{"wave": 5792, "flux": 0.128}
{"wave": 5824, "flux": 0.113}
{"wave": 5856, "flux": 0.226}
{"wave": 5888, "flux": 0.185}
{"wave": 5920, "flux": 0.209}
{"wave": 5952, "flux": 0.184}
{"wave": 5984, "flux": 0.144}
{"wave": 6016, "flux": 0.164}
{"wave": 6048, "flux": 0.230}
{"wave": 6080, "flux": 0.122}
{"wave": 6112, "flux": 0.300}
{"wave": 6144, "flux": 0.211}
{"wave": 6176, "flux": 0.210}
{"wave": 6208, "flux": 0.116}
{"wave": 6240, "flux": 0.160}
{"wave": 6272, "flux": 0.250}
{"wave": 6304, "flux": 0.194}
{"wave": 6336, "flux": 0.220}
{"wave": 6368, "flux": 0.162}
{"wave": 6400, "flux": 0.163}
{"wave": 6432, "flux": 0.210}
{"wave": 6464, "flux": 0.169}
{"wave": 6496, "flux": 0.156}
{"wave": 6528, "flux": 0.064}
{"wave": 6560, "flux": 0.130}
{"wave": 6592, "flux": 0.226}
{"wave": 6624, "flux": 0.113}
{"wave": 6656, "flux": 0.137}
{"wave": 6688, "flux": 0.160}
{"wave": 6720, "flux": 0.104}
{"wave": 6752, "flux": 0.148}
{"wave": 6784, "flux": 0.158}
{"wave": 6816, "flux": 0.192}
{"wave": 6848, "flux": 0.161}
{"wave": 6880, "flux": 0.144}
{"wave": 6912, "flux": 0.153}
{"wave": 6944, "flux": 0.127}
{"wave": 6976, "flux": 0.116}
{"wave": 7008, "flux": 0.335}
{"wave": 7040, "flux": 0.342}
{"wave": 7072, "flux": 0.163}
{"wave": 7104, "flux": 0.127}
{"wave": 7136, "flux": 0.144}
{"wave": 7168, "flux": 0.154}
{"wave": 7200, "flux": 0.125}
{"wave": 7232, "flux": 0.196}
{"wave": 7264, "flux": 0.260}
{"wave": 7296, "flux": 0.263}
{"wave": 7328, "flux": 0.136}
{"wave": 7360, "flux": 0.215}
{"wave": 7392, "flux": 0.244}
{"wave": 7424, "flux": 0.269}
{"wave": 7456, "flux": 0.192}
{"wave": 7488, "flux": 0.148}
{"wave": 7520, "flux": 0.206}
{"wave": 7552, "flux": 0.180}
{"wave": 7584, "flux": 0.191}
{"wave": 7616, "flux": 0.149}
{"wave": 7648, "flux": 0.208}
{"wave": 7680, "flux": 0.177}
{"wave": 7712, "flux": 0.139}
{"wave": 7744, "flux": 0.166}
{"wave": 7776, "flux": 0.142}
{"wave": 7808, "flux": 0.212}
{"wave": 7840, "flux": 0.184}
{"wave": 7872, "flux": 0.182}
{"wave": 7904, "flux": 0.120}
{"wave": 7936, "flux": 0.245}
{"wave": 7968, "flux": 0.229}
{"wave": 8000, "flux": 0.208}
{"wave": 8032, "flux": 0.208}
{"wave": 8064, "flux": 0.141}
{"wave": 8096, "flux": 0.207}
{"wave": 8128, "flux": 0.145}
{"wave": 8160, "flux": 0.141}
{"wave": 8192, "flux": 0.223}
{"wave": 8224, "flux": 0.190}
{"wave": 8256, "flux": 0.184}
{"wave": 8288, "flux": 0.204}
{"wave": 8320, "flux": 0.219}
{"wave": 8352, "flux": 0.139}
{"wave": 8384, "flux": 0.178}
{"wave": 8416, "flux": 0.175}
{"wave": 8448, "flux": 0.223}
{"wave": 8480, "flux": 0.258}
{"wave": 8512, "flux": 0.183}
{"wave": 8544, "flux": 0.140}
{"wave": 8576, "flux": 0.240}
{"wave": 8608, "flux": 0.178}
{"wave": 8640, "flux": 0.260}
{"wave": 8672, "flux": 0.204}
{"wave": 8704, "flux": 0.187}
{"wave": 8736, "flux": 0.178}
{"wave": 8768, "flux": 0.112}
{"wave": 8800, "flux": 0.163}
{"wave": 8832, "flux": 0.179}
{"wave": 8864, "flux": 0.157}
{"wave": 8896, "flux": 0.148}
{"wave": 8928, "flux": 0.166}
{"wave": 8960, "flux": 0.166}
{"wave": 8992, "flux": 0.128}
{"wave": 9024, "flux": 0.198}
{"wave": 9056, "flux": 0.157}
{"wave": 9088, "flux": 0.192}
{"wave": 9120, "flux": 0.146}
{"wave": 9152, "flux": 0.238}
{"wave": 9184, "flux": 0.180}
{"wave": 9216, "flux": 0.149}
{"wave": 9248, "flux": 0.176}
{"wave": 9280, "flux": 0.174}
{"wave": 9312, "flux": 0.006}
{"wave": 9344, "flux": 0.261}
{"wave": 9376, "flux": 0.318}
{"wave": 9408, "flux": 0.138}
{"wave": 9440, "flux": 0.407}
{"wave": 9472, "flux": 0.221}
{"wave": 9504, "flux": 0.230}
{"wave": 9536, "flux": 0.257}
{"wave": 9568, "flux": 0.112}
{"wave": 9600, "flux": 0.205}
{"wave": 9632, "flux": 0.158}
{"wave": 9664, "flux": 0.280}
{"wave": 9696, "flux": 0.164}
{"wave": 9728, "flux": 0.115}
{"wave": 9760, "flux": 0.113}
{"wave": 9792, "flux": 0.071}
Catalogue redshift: 0.884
